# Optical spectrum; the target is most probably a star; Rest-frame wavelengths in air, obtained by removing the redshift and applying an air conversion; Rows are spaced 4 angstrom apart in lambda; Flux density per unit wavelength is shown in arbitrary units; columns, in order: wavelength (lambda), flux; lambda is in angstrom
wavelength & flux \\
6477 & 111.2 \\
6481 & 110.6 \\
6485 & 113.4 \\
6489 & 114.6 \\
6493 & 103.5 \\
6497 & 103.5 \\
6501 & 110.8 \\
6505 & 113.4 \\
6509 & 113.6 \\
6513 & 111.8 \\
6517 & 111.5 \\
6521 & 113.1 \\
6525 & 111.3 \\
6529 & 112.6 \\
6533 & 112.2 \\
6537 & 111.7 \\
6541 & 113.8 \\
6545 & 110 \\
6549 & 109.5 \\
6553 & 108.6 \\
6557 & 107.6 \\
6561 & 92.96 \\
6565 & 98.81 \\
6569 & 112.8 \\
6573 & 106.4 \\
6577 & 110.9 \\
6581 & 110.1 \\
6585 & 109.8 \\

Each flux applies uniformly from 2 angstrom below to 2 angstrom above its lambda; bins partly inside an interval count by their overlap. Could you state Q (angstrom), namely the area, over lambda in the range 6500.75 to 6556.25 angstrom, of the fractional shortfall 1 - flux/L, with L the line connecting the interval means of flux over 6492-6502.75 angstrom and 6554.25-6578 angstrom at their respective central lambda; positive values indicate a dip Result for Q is -3.2 angstrom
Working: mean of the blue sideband 106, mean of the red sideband 105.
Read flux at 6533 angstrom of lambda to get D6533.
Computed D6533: 112.2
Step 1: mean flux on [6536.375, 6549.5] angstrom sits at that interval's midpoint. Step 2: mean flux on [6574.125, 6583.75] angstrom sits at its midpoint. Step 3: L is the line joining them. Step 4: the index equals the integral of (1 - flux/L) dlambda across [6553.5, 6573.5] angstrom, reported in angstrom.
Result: 1.2 angstrom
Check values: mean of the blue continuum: 111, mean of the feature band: 104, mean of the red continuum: 110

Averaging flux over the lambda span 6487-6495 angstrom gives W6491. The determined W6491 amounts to 109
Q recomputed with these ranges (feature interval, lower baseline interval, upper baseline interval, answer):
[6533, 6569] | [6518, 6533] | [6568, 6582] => 1.22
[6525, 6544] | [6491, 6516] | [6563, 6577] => -0.72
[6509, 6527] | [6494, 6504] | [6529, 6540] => -0.35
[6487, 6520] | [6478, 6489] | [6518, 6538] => 0.55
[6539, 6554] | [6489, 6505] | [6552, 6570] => -0.88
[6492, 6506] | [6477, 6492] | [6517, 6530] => 0.55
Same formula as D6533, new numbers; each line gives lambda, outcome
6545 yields 110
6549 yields 109.5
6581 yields 110.1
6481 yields 110.6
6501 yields 110.8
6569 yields 112.8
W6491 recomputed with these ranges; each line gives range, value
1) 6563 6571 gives 106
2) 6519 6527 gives 112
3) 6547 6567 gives 103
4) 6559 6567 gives 95.9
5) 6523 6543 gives 112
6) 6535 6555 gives 111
